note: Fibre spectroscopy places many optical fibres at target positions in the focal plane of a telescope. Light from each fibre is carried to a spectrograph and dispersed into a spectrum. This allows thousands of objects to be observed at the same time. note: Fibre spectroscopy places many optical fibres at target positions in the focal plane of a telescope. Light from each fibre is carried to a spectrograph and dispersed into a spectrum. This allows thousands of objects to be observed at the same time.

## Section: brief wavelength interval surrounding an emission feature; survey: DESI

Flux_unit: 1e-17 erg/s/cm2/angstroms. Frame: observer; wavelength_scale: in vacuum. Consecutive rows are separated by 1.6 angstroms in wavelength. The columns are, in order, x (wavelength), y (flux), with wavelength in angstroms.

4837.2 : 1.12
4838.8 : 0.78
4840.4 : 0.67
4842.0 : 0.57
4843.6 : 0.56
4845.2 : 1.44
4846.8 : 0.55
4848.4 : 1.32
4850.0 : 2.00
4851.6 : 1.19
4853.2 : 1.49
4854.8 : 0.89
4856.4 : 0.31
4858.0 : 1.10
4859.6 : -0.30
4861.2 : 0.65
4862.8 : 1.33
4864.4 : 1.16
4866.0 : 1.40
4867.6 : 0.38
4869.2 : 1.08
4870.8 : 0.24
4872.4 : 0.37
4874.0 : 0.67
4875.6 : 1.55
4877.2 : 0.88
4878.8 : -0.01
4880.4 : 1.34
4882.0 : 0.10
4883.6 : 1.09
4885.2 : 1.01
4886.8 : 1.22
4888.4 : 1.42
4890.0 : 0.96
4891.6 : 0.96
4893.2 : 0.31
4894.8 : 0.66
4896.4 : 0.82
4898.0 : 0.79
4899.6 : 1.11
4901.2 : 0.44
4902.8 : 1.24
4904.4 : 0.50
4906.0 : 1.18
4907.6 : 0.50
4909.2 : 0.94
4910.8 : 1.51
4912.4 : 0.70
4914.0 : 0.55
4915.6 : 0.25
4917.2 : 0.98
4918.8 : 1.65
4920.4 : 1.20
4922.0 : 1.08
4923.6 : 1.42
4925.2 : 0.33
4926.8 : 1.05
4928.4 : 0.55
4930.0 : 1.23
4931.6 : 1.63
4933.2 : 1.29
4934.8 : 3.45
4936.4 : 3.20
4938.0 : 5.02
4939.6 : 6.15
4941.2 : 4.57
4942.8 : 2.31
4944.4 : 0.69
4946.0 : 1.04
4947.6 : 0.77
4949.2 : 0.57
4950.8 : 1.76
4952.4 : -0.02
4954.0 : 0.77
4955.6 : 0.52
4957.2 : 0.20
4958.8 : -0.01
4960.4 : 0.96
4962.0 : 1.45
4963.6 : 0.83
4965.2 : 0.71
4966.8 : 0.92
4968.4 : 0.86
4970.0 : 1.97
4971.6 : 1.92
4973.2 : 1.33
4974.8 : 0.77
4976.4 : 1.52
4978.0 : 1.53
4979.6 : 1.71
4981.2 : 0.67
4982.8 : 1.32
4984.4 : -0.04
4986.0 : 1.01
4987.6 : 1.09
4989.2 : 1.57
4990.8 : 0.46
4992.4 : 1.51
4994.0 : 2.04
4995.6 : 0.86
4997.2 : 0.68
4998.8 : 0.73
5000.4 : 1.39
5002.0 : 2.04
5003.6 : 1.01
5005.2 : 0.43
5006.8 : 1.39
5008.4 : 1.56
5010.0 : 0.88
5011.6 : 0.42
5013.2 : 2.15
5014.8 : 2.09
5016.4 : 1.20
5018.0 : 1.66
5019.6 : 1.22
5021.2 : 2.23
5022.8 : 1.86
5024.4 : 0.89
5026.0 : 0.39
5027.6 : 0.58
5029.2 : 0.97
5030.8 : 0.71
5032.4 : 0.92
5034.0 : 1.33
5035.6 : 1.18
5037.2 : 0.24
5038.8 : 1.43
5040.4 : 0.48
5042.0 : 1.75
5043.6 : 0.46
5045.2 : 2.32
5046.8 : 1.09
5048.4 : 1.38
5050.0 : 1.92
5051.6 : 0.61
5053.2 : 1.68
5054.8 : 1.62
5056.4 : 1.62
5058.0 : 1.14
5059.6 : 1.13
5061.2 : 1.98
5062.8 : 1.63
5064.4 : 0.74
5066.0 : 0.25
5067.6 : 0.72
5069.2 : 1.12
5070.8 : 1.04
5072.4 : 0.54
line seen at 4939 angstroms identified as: [O II] 3727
